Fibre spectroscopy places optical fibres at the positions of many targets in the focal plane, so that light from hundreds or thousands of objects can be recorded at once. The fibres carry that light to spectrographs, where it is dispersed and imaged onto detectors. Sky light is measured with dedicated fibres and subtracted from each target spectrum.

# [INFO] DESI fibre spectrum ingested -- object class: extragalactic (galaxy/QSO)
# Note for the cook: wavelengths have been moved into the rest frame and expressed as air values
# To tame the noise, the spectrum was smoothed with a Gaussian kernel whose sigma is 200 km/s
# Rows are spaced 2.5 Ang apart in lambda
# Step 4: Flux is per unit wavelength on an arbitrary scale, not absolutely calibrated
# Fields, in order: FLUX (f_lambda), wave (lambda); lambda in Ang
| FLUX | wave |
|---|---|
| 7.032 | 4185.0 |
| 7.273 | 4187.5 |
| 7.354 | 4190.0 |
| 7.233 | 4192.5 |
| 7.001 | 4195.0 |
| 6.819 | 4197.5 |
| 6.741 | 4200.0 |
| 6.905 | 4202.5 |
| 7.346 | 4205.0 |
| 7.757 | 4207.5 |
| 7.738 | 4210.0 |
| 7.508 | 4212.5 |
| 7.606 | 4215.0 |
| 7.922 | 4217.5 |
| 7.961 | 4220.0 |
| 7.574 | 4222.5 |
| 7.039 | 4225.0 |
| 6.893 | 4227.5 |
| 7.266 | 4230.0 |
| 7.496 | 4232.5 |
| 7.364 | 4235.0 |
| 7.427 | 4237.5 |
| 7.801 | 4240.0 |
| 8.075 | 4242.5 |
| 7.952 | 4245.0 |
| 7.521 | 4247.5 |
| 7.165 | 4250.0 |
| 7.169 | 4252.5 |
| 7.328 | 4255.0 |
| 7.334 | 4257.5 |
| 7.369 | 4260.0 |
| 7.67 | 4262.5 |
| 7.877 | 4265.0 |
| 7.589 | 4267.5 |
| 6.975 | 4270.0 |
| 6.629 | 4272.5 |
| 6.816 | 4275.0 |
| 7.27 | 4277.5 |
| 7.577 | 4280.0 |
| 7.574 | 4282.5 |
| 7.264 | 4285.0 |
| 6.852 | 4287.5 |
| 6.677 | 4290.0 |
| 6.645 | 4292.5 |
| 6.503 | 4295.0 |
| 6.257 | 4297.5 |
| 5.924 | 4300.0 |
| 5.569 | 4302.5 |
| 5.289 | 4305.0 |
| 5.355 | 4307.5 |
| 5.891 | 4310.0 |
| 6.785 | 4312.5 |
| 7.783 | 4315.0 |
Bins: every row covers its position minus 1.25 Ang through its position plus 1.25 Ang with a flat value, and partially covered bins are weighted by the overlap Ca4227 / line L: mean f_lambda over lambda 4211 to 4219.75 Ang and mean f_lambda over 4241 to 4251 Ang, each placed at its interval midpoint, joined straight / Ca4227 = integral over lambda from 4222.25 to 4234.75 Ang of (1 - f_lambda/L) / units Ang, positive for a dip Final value 0.8 Ang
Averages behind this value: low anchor 7.71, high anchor 7.69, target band 7.24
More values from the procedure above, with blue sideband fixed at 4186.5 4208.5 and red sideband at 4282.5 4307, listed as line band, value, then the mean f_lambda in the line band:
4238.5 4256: -2.14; 7.57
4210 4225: -1.44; 7.66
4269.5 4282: -1.10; 7.09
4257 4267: -1.44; 7.58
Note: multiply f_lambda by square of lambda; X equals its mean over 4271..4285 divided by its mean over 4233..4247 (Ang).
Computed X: 0.95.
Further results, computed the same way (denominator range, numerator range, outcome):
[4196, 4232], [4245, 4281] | 1.02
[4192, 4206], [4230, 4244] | 1.11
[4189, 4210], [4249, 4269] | 1.07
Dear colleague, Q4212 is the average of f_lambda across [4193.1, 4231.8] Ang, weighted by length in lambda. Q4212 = 7.34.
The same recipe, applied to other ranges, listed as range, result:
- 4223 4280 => 7.37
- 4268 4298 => 6.95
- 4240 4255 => 7.57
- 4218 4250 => 7.53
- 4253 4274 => 7.33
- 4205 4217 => 7.64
